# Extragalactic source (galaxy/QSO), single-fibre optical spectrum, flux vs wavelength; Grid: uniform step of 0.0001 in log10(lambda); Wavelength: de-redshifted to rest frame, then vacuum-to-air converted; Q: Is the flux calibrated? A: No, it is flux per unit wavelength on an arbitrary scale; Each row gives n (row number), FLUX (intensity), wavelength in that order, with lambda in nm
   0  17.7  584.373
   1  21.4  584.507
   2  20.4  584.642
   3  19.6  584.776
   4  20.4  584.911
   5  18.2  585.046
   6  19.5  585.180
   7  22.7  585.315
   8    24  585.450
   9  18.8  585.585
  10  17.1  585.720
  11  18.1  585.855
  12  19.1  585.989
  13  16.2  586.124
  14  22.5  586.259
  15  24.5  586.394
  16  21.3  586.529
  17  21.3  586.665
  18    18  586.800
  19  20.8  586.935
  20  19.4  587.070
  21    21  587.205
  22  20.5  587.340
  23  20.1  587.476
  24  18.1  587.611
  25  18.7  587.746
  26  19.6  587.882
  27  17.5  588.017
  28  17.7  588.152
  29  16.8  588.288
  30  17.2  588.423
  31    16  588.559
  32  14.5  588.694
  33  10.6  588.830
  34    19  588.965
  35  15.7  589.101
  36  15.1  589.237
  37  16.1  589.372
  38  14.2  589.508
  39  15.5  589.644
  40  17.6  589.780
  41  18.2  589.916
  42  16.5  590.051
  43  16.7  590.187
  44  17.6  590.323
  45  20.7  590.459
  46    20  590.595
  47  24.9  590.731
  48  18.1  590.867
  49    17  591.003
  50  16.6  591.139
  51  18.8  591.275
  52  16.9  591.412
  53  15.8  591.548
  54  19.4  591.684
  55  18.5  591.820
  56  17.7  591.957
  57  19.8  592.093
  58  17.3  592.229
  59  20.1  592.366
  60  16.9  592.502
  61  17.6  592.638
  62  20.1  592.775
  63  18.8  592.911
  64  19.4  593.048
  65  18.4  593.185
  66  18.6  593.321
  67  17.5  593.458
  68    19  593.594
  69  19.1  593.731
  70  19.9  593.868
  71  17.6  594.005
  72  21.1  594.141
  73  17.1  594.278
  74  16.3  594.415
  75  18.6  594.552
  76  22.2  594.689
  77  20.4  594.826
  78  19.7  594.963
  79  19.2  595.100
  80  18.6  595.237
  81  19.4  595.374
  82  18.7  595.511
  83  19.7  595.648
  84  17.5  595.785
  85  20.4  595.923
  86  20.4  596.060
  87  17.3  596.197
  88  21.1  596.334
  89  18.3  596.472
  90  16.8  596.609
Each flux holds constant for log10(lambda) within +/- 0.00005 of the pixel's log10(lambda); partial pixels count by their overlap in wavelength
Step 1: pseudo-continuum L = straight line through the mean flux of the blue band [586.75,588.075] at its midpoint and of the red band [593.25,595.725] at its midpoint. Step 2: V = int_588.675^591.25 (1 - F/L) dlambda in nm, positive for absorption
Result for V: 0.28 nm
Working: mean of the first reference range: 19.4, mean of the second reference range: 19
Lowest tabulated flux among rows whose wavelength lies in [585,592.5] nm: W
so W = 10.6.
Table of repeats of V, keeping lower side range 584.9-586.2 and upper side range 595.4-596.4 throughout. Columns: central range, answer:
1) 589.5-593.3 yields 0.21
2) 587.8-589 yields 0.18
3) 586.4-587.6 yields -0.06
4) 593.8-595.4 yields 0.01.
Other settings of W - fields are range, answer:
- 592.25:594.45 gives 16.3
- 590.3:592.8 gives 15.8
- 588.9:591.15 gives 14.2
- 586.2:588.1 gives 17.5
